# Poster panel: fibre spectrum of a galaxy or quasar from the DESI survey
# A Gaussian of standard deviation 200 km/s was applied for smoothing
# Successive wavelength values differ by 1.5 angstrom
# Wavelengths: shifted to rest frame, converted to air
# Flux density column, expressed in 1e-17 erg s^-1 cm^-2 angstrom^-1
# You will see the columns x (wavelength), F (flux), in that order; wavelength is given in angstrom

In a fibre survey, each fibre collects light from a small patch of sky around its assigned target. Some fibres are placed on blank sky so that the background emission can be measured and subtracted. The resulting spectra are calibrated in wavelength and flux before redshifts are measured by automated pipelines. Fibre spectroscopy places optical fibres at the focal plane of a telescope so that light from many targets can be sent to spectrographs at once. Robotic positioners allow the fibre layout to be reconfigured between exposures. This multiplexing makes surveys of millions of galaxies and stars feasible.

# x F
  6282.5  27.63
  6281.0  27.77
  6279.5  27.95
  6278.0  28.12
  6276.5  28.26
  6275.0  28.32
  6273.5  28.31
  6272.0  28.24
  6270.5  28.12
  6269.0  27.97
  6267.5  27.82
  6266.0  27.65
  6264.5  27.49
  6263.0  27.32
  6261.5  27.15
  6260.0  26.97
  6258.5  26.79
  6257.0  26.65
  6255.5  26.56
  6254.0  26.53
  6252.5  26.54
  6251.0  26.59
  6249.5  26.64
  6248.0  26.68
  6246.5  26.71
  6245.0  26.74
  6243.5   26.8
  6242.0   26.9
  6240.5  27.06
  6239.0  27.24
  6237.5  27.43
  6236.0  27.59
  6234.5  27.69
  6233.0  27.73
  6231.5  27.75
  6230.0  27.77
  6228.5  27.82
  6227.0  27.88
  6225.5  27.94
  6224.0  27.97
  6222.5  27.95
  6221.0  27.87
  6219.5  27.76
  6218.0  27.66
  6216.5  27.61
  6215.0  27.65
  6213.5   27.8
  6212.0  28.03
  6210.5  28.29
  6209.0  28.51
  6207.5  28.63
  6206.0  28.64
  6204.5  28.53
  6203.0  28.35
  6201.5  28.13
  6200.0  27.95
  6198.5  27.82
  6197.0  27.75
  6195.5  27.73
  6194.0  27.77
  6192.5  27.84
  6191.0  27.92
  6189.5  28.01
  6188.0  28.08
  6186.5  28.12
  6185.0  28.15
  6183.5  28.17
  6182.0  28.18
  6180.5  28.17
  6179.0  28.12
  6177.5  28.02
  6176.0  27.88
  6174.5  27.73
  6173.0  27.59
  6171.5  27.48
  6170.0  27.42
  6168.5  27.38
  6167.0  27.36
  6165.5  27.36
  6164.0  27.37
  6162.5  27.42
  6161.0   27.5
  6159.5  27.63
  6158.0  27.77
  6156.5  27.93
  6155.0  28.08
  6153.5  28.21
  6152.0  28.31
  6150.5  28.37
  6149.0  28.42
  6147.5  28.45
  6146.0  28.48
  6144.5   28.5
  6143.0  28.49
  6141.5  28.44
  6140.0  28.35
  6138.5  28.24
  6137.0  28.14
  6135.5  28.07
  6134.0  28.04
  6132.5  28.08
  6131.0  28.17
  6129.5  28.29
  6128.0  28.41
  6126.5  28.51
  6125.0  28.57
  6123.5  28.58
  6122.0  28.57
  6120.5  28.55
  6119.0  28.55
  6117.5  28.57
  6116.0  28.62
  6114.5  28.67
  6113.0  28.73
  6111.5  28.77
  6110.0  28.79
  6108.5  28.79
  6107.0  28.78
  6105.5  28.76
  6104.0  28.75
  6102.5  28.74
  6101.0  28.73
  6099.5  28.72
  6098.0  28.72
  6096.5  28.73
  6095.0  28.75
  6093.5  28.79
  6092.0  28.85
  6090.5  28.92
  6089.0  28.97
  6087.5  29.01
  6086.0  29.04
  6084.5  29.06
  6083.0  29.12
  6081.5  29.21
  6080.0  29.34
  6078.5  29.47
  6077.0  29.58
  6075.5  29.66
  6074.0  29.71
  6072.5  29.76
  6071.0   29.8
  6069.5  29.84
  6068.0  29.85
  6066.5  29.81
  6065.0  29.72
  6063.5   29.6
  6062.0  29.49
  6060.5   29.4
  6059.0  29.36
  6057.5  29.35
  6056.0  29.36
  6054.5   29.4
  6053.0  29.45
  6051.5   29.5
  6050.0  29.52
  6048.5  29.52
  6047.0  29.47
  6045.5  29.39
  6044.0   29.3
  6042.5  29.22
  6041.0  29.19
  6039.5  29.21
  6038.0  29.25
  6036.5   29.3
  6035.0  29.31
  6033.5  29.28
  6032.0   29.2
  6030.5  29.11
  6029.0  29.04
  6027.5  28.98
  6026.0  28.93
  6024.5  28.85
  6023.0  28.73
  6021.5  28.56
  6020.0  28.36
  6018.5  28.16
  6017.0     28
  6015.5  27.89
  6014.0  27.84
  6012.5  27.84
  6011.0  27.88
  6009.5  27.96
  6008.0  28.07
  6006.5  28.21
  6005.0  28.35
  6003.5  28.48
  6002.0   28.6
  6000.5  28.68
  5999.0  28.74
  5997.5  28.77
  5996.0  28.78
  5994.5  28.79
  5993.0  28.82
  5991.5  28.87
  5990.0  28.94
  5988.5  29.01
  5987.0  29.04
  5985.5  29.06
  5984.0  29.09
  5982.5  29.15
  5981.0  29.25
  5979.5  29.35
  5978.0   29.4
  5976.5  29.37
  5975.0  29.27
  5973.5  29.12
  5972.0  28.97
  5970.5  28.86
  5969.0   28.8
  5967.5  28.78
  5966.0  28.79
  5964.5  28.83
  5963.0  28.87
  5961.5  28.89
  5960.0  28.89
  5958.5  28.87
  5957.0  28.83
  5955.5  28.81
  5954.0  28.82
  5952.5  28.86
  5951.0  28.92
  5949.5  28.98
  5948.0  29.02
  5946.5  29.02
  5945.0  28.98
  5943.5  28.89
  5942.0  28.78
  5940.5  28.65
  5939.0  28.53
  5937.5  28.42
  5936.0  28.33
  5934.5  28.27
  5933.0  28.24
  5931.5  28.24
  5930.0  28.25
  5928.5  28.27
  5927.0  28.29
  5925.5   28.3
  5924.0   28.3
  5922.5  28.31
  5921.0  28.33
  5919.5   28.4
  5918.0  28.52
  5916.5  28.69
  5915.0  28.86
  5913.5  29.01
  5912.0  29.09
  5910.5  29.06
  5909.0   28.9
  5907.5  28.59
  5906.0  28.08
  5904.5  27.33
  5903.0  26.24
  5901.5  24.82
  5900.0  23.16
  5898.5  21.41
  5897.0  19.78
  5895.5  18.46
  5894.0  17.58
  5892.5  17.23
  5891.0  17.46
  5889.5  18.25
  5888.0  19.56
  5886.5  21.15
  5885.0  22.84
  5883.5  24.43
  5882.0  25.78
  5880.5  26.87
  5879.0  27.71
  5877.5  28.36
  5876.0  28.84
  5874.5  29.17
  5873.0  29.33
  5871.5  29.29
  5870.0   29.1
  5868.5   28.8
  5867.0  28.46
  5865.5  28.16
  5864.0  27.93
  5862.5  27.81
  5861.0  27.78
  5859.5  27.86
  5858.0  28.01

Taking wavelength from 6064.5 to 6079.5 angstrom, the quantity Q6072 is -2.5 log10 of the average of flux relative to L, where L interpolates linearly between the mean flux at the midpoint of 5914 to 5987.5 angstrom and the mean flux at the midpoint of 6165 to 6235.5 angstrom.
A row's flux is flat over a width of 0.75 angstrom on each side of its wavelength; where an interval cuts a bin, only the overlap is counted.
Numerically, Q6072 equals -0.05 mag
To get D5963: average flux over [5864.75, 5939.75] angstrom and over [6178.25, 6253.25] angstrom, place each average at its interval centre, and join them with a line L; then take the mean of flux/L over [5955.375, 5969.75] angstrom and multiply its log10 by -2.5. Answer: -0.09 mag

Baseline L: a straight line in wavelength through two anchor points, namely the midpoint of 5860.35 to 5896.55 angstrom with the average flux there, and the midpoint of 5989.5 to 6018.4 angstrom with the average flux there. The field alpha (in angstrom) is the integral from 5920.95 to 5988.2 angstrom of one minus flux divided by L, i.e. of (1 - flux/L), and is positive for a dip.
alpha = -4.4 angstrom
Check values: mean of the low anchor 25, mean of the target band 28.8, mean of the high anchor 28.4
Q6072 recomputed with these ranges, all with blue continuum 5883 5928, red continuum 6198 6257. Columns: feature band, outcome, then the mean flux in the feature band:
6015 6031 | -0.11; 28.6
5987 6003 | -0.12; 28.8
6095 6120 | -0.08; 28.7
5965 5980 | -0.14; 29.1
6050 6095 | -0.12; 29.4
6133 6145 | -0.06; 28.3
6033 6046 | -0.13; 29.3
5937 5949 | -0.14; 28.8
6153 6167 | -0.03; 27.7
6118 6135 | -0.06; 28.4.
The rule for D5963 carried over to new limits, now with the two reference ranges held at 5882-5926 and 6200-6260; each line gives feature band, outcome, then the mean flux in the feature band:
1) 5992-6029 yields -0.11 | 28.4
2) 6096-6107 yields -0.09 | 28.7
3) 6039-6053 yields -0.13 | 29.4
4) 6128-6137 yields -0.06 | 28.2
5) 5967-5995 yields -0.14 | 29.1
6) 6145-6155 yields -0.06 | 28.4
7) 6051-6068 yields -0.13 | 29.5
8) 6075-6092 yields -0.11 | 29.2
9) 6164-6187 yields -0.03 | 27.8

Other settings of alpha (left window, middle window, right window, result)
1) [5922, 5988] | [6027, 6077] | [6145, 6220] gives -1.76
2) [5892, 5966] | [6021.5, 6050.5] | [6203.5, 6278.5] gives -1.79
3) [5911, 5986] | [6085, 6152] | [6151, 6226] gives -0.98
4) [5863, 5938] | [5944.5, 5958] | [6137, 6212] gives -1.17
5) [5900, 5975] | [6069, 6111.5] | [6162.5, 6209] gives -1.42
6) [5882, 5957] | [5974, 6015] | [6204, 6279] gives -3.15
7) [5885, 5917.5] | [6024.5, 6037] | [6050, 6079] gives -0.31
